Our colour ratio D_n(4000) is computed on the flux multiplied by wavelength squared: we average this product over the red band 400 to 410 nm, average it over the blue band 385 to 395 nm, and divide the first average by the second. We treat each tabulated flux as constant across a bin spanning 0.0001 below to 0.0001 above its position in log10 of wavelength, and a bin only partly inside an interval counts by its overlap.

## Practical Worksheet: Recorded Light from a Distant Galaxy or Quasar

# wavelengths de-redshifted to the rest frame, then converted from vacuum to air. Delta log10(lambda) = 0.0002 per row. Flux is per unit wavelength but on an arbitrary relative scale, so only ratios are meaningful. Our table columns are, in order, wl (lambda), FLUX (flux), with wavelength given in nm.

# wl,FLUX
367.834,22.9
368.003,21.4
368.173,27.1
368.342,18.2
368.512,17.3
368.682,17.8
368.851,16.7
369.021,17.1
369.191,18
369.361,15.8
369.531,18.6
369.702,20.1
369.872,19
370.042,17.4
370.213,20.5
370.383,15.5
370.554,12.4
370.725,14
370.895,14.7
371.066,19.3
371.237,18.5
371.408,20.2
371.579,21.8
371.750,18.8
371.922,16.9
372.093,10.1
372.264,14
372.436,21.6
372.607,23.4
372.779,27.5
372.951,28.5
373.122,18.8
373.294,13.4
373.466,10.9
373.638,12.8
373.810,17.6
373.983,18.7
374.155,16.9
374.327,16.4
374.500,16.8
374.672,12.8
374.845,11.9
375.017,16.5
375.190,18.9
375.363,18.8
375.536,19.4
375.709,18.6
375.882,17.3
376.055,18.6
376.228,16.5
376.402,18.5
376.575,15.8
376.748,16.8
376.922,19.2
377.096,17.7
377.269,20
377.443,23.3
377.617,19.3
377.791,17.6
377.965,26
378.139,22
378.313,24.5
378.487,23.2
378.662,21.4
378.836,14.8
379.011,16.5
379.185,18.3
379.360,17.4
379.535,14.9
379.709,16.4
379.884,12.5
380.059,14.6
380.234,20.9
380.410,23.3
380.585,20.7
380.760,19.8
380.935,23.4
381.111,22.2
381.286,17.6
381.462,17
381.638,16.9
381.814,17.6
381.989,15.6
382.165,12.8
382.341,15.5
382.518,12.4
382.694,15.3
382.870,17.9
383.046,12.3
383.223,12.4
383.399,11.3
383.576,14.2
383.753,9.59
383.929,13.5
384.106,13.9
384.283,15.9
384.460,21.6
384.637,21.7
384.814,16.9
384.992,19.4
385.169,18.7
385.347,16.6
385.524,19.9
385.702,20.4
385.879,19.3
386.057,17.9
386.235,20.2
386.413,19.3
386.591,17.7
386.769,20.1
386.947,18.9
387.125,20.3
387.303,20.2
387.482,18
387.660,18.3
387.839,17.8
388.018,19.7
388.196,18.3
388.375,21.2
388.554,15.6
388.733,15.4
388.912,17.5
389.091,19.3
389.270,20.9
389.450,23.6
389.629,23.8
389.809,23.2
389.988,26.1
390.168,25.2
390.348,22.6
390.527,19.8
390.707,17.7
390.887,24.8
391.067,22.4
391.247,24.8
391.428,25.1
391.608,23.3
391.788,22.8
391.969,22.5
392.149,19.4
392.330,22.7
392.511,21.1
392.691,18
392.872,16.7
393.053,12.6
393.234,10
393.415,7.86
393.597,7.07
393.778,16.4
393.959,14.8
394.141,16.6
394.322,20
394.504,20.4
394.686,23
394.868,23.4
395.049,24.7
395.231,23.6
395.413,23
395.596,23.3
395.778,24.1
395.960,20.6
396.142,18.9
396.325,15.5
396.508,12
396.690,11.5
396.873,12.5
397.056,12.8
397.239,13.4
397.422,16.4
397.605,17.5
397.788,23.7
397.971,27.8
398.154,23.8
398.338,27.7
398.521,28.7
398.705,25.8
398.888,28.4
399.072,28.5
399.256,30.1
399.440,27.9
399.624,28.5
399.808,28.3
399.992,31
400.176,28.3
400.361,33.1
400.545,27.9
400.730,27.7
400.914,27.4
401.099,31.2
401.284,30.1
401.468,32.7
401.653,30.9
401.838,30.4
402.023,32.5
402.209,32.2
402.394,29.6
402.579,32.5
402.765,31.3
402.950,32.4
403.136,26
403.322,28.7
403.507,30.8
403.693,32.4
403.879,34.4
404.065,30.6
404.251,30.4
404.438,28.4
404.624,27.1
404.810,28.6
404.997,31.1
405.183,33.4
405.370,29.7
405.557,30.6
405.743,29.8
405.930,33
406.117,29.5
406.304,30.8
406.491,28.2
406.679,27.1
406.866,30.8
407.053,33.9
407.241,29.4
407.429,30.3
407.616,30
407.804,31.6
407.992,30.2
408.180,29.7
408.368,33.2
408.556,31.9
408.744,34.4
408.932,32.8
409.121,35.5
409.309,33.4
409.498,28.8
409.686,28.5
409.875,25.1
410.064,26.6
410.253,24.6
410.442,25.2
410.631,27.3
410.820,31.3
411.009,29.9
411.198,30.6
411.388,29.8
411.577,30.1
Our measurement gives 1.69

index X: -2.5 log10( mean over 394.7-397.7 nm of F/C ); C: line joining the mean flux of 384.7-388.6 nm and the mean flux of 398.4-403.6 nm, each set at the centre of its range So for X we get 0.371 mag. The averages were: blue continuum 18.9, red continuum 29.7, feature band 18.4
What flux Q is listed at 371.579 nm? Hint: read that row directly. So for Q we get 21.8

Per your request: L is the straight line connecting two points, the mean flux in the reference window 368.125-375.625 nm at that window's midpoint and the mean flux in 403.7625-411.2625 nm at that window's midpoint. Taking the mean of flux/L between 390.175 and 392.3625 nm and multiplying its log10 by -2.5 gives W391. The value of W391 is 0.10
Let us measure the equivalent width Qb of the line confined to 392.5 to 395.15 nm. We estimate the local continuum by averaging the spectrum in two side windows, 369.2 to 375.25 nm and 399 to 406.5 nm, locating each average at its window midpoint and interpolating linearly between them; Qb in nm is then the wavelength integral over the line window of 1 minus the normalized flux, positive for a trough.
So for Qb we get 0.98 nm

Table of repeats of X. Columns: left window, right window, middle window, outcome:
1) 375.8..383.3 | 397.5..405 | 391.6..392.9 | 0.18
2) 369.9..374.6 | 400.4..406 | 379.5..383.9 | 0.30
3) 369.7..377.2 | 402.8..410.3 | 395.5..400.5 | 0.18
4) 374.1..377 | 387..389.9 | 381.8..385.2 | 0.21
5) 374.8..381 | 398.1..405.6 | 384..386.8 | 0.19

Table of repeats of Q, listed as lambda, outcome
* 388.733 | 15.4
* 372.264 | 14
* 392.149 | 19.4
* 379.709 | 16.4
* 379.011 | 16.5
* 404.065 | 30.6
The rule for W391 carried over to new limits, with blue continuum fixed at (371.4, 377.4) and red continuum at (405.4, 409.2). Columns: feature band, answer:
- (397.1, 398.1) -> 0.36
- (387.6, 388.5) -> 0.23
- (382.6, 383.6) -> 0.47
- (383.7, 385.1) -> 0.29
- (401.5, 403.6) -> -0.06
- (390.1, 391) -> 0.11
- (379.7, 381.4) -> 0.06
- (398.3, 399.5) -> -0.02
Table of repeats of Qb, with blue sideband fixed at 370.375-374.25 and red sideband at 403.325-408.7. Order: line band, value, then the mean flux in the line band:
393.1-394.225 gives 0.60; 12.1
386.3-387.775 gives 0.27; 19.1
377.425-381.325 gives 0.16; 19.6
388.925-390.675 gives 0.15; 22.3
